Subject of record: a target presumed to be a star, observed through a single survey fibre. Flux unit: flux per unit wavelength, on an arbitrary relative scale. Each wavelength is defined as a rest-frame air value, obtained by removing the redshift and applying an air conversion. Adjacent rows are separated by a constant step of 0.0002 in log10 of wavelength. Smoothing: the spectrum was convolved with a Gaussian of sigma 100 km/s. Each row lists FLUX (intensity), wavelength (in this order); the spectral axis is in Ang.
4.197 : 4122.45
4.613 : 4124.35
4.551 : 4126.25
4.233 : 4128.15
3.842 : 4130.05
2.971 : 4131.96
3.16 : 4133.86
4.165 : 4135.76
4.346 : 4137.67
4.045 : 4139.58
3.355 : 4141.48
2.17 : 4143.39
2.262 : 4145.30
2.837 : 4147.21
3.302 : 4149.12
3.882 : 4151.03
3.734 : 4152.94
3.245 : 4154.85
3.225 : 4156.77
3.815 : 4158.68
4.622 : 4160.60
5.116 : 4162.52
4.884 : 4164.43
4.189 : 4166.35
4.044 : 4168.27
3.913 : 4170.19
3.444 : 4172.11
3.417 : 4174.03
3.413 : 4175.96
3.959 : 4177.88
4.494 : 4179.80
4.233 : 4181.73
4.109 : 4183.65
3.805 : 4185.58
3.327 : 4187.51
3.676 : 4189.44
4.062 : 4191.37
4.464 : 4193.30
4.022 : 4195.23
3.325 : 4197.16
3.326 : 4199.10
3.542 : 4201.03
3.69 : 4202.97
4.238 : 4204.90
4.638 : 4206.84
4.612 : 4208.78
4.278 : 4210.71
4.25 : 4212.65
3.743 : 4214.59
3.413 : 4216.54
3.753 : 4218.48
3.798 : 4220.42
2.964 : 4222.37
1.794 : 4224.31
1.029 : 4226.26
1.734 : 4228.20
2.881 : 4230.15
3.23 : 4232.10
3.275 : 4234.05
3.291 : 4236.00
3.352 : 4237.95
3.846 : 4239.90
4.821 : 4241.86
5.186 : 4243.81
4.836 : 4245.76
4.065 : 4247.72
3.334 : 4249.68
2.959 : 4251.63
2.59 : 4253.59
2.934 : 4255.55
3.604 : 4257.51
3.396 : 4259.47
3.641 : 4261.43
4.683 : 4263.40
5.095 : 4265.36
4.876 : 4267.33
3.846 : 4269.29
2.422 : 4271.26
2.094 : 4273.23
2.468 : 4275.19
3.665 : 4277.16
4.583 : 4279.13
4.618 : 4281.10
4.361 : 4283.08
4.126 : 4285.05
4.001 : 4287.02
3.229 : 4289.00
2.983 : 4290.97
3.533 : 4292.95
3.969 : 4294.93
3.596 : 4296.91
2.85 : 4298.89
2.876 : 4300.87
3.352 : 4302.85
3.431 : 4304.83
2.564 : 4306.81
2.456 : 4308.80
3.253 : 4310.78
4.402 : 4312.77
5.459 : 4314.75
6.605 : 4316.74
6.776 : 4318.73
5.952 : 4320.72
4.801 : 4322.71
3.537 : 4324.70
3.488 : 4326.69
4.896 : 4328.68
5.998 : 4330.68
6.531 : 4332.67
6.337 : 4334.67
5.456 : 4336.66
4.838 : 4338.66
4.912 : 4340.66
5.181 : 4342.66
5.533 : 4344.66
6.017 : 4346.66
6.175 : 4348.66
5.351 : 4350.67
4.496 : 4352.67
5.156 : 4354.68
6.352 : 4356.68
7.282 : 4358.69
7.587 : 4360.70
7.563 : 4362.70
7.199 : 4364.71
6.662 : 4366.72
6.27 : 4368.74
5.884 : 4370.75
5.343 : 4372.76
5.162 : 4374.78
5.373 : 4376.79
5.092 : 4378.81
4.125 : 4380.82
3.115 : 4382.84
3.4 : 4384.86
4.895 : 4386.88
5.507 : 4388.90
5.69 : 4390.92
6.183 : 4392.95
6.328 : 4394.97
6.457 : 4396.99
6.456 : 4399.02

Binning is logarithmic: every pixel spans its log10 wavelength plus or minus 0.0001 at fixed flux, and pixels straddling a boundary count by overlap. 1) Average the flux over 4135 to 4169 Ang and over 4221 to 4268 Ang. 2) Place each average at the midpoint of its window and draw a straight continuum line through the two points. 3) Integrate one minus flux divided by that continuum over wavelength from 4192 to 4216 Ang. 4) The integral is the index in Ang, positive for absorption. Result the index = -2.8 Ang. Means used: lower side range 3.73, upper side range 3.47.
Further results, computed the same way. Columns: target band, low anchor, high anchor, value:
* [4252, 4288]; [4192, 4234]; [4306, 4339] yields 4.4 Ang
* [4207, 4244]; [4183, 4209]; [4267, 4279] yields 2.2 Ang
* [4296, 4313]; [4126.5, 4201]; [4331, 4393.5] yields 6.5 Ang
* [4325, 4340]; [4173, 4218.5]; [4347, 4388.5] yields 0.0 Ang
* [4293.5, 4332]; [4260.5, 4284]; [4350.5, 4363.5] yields 6.3 Ang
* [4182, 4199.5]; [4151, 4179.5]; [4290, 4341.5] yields 0.9 Ang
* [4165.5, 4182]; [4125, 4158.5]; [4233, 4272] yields -1.3 Ang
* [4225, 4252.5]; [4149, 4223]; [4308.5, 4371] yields 6.7 Ang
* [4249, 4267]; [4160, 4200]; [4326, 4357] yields 4.0 Ang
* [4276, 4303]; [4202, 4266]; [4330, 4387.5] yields 4.7 Ang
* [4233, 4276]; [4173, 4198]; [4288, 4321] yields 2.5 Ang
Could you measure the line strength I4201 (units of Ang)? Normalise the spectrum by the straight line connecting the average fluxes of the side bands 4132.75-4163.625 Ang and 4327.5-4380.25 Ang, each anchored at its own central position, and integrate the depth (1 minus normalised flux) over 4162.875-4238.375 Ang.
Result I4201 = 8.76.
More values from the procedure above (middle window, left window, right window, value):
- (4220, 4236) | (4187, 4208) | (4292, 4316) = 5.0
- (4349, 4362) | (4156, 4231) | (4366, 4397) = -2.6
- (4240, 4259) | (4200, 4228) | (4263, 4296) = -0.8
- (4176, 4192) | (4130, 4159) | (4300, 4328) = -1.6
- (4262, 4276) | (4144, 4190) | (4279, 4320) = 0.9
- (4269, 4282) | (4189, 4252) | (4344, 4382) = 3.4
